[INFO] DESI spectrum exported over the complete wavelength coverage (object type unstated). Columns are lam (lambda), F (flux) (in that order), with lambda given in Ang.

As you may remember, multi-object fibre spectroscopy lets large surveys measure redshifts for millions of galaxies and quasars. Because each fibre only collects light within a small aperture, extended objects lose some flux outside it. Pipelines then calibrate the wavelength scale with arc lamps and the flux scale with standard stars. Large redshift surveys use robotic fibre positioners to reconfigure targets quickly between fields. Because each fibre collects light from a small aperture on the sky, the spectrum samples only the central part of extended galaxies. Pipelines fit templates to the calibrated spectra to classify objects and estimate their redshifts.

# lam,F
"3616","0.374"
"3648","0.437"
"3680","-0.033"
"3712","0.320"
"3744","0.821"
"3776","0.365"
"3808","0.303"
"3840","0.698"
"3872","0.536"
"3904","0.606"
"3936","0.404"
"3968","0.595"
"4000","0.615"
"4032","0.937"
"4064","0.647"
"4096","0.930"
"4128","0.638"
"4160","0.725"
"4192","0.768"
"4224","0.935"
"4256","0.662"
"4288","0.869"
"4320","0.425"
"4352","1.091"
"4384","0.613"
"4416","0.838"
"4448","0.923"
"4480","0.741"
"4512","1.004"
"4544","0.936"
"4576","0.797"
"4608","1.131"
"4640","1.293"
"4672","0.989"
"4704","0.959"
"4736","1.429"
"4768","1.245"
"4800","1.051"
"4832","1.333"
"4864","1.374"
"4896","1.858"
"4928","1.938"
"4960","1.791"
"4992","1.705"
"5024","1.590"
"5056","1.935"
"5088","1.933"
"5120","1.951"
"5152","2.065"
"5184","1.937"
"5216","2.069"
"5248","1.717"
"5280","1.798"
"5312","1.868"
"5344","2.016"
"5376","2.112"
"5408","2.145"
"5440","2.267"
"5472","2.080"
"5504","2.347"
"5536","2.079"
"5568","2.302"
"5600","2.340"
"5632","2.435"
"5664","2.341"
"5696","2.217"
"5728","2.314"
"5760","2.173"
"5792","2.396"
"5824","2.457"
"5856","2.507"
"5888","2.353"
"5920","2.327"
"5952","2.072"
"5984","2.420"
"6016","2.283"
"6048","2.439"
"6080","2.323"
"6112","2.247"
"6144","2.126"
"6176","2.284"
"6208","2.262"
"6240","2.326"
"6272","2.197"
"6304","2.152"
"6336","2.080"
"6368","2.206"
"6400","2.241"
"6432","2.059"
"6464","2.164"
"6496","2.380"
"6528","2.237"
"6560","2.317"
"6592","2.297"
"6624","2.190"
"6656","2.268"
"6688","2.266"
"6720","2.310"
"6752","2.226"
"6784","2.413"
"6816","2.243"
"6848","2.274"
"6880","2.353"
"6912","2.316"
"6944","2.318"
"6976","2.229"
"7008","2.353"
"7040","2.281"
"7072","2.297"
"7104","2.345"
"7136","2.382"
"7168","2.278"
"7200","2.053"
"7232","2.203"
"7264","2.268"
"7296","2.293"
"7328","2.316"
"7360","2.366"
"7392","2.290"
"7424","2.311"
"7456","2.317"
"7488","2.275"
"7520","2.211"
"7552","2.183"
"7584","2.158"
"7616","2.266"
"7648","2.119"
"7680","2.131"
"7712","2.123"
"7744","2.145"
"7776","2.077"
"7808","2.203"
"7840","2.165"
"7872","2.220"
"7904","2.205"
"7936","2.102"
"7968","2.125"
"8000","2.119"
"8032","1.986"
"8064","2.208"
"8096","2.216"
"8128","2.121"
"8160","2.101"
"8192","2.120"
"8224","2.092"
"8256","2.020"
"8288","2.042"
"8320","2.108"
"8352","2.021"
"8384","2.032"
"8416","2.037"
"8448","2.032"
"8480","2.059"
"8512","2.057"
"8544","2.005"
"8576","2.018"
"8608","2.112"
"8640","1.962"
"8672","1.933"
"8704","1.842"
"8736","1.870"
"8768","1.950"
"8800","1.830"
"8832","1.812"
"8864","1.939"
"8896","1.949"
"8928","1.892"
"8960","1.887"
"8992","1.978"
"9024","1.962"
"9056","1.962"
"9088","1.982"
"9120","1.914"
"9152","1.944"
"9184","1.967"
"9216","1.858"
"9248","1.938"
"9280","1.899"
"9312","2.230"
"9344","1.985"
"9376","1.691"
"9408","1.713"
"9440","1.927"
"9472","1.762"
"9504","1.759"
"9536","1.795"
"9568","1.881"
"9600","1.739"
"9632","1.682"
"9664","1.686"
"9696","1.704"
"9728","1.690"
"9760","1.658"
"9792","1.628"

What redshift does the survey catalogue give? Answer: 0.222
